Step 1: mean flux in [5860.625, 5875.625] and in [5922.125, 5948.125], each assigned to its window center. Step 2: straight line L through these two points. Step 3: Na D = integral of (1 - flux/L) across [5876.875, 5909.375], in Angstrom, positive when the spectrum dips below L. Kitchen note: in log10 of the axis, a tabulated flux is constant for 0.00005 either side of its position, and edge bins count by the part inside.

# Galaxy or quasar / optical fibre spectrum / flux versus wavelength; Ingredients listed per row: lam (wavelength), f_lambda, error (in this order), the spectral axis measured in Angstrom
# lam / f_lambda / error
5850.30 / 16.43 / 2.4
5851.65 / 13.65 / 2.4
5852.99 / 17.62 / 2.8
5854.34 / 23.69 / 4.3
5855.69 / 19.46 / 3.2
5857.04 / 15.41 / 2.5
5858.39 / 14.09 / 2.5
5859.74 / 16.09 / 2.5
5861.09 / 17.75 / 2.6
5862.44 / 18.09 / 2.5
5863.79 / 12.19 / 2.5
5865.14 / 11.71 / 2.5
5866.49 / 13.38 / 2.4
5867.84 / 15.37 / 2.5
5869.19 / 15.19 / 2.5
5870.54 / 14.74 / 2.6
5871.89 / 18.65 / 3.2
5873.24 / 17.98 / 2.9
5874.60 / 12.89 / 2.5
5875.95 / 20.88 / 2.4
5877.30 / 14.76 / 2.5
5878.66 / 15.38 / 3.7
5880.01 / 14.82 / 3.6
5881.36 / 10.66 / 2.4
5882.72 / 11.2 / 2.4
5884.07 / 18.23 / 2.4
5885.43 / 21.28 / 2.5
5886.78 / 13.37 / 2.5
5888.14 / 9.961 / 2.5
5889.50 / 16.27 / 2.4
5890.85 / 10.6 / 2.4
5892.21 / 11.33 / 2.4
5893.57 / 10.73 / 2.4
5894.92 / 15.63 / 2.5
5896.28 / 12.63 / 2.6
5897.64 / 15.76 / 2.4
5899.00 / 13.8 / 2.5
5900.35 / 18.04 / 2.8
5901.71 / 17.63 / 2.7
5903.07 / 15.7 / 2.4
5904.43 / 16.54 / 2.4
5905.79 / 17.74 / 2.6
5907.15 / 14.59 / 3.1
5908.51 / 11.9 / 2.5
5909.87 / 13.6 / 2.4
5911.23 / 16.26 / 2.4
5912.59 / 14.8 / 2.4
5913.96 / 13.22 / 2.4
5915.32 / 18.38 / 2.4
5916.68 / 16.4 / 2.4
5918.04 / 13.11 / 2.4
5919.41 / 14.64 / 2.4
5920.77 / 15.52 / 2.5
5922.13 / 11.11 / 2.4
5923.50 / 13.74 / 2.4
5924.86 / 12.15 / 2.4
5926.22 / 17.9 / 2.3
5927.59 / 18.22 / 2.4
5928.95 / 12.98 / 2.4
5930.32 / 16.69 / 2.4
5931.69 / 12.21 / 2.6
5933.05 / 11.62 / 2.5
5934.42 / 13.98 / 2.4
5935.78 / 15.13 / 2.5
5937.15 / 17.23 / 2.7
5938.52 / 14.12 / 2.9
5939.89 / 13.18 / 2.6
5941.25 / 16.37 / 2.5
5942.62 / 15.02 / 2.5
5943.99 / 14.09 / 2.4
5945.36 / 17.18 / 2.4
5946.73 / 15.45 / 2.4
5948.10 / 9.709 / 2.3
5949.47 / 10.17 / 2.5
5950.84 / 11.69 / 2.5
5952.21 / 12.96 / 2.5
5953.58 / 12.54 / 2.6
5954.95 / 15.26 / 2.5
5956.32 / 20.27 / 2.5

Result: 1.2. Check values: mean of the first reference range 15.4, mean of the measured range 14.5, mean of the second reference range 14.6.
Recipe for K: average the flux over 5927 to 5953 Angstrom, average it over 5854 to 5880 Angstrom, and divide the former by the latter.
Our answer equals 0.9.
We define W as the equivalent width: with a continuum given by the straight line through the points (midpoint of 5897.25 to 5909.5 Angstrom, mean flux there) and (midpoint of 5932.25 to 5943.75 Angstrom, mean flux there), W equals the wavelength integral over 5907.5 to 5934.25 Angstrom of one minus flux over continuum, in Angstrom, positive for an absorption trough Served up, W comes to 1.2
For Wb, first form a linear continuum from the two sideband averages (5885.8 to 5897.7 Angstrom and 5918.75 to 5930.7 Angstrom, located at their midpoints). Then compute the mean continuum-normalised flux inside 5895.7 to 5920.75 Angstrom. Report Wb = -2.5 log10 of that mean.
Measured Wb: -0.11 mag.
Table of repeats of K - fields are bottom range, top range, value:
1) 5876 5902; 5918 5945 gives 1.01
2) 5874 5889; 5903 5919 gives 1.02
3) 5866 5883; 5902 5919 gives 1.00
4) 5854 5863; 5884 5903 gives 0.83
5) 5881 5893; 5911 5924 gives 1.07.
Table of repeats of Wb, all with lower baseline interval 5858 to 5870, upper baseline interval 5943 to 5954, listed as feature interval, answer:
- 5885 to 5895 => 0.08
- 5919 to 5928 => -0.08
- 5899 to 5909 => -0.14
